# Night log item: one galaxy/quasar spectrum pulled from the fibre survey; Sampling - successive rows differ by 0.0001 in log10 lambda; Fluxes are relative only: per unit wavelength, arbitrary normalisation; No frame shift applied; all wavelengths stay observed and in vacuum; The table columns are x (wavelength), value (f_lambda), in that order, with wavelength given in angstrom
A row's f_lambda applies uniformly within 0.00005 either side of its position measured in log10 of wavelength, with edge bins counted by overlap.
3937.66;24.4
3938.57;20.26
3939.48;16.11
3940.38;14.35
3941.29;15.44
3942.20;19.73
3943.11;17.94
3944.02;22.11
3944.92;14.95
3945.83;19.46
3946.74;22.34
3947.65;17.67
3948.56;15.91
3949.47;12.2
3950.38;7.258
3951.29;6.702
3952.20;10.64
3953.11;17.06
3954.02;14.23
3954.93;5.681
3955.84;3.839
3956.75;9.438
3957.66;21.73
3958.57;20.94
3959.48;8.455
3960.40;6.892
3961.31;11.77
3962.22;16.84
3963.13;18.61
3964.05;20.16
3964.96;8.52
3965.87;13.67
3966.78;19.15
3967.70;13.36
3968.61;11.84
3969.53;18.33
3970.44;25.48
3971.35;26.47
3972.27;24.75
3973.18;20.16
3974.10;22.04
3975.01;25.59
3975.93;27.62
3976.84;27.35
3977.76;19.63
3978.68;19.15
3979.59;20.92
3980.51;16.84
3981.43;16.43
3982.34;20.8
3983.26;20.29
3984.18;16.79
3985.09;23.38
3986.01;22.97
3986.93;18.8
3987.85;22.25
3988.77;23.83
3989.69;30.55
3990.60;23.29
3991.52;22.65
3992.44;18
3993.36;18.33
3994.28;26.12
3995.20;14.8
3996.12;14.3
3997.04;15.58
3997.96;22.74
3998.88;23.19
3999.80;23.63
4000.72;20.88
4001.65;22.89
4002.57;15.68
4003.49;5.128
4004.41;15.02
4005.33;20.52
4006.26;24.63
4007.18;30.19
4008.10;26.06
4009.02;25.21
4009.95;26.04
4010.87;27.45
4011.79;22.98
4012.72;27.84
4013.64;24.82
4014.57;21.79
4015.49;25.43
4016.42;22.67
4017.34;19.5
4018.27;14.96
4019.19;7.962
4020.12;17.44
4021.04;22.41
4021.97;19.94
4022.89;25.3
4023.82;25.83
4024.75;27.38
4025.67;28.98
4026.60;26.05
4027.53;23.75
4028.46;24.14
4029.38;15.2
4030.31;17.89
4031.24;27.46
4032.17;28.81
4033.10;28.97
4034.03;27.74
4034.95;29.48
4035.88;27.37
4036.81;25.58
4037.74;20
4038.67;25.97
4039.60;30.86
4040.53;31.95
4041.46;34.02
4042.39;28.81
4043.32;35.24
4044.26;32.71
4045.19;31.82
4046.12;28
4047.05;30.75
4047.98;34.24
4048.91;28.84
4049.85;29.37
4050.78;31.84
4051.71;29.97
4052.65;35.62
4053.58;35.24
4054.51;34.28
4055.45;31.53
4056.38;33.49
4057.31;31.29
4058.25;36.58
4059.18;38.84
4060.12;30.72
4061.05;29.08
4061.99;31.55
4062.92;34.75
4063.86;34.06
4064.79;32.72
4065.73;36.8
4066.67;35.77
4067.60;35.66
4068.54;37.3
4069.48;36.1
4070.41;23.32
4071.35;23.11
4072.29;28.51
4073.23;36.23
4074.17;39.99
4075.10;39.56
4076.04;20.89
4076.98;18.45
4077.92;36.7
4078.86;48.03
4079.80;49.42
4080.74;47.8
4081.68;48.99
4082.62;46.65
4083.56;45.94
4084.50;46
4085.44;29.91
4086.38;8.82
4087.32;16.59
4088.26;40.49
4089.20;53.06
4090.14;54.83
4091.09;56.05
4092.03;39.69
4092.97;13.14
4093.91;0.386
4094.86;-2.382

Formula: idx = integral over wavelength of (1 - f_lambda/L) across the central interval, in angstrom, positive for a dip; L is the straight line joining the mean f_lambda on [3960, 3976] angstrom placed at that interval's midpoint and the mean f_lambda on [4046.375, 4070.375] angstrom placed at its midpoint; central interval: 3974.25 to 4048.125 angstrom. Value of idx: 5.4 angstrom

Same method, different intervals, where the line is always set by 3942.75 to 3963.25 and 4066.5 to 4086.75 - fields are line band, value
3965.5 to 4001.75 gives -3.14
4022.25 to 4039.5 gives 1.41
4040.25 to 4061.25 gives -0.84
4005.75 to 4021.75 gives 1.15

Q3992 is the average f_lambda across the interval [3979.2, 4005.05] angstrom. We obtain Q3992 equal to 19.9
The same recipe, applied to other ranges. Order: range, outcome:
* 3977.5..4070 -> 25.7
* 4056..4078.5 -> 32.6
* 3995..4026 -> 21.5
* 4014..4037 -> 23.3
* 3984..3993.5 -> 22.2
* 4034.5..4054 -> 30.3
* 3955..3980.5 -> 17.7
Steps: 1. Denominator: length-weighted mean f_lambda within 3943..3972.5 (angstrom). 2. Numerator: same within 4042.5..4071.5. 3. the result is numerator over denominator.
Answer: 2.15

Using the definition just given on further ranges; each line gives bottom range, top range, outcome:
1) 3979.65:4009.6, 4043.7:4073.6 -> 1.57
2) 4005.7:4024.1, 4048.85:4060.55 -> 1.44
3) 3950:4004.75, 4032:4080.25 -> 1.78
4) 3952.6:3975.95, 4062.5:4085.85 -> 2.22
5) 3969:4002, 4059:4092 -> 1.69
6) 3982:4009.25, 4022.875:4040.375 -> 1.23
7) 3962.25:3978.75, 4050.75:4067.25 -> 1.68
